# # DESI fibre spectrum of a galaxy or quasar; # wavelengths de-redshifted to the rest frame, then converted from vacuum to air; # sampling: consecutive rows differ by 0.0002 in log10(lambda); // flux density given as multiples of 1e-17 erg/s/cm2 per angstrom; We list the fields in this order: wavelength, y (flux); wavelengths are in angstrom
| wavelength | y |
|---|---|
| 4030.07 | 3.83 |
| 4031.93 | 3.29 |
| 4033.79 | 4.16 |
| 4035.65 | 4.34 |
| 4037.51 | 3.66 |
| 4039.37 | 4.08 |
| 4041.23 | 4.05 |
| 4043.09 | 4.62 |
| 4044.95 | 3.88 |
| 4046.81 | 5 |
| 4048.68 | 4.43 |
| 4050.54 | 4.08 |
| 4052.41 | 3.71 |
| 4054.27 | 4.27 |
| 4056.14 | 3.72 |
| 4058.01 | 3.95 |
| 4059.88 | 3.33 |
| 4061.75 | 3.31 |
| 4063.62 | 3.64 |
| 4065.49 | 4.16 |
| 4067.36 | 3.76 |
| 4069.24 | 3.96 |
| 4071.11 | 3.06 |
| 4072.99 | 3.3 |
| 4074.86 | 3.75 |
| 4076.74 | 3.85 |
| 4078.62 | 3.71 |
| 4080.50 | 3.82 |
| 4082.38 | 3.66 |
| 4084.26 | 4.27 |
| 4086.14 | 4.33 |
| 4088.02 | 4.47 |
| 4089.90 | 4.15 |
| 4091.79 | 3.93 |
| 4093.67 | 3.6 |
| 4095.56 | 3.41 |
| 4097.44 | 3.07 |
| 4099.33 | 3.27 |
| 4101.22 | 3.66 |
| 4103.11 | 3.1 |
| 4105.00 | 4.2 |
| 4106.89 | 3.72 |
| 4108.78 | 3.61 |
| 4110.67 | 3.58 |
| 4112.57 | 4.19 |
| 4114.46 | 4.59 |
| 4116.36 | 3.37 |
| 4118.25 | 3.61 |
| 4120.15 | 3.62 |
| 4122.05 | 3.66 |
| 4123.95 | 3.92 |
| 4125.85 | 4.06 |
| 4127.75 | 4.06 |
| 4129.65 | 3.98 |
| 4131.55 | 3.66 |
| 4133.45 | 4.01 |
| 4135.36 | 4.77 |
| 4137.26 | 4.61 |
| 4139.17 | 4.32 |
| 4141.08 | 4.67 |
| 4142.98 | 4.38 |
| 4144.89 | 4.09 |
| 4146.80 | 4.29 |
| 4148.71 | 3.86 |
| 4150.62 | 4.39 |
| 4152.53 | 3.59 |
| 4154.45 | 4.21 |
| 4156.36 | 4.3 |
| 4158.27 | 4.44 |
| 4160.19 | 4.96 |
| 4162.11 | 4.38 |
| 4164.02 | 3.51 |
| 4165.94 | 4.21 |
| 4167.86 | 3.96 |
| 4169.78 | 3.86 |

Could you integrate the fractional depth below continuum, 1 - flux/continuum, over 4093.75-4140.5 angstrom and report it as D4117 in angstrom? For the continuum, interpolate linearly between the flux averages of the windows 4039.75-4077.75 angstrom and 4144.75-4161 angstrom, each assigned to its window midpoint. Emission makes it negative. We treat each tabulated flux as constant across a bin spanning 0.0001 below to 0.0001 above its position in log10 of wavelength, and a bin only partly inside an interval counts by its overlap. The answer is 3.1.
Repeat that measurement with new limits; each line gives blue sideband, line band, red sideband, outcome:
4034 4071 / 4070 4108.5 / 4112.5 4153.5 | 2.9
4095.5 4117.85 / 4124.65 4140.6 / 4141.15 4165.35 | -0.9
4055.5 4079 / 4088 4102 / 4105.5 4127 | 0.4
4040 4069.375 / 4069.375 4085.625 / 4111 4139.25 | 1.2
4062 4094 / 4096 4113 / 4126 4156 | 1.8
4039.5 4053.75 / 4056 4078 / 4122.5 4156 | 3.0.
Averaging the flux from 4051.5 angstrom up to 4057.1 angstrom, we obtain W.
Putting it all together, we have 3.9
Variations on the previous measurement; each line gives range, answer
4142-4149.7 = 4.16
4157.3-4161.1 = 4.69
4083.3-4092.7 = 4.23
